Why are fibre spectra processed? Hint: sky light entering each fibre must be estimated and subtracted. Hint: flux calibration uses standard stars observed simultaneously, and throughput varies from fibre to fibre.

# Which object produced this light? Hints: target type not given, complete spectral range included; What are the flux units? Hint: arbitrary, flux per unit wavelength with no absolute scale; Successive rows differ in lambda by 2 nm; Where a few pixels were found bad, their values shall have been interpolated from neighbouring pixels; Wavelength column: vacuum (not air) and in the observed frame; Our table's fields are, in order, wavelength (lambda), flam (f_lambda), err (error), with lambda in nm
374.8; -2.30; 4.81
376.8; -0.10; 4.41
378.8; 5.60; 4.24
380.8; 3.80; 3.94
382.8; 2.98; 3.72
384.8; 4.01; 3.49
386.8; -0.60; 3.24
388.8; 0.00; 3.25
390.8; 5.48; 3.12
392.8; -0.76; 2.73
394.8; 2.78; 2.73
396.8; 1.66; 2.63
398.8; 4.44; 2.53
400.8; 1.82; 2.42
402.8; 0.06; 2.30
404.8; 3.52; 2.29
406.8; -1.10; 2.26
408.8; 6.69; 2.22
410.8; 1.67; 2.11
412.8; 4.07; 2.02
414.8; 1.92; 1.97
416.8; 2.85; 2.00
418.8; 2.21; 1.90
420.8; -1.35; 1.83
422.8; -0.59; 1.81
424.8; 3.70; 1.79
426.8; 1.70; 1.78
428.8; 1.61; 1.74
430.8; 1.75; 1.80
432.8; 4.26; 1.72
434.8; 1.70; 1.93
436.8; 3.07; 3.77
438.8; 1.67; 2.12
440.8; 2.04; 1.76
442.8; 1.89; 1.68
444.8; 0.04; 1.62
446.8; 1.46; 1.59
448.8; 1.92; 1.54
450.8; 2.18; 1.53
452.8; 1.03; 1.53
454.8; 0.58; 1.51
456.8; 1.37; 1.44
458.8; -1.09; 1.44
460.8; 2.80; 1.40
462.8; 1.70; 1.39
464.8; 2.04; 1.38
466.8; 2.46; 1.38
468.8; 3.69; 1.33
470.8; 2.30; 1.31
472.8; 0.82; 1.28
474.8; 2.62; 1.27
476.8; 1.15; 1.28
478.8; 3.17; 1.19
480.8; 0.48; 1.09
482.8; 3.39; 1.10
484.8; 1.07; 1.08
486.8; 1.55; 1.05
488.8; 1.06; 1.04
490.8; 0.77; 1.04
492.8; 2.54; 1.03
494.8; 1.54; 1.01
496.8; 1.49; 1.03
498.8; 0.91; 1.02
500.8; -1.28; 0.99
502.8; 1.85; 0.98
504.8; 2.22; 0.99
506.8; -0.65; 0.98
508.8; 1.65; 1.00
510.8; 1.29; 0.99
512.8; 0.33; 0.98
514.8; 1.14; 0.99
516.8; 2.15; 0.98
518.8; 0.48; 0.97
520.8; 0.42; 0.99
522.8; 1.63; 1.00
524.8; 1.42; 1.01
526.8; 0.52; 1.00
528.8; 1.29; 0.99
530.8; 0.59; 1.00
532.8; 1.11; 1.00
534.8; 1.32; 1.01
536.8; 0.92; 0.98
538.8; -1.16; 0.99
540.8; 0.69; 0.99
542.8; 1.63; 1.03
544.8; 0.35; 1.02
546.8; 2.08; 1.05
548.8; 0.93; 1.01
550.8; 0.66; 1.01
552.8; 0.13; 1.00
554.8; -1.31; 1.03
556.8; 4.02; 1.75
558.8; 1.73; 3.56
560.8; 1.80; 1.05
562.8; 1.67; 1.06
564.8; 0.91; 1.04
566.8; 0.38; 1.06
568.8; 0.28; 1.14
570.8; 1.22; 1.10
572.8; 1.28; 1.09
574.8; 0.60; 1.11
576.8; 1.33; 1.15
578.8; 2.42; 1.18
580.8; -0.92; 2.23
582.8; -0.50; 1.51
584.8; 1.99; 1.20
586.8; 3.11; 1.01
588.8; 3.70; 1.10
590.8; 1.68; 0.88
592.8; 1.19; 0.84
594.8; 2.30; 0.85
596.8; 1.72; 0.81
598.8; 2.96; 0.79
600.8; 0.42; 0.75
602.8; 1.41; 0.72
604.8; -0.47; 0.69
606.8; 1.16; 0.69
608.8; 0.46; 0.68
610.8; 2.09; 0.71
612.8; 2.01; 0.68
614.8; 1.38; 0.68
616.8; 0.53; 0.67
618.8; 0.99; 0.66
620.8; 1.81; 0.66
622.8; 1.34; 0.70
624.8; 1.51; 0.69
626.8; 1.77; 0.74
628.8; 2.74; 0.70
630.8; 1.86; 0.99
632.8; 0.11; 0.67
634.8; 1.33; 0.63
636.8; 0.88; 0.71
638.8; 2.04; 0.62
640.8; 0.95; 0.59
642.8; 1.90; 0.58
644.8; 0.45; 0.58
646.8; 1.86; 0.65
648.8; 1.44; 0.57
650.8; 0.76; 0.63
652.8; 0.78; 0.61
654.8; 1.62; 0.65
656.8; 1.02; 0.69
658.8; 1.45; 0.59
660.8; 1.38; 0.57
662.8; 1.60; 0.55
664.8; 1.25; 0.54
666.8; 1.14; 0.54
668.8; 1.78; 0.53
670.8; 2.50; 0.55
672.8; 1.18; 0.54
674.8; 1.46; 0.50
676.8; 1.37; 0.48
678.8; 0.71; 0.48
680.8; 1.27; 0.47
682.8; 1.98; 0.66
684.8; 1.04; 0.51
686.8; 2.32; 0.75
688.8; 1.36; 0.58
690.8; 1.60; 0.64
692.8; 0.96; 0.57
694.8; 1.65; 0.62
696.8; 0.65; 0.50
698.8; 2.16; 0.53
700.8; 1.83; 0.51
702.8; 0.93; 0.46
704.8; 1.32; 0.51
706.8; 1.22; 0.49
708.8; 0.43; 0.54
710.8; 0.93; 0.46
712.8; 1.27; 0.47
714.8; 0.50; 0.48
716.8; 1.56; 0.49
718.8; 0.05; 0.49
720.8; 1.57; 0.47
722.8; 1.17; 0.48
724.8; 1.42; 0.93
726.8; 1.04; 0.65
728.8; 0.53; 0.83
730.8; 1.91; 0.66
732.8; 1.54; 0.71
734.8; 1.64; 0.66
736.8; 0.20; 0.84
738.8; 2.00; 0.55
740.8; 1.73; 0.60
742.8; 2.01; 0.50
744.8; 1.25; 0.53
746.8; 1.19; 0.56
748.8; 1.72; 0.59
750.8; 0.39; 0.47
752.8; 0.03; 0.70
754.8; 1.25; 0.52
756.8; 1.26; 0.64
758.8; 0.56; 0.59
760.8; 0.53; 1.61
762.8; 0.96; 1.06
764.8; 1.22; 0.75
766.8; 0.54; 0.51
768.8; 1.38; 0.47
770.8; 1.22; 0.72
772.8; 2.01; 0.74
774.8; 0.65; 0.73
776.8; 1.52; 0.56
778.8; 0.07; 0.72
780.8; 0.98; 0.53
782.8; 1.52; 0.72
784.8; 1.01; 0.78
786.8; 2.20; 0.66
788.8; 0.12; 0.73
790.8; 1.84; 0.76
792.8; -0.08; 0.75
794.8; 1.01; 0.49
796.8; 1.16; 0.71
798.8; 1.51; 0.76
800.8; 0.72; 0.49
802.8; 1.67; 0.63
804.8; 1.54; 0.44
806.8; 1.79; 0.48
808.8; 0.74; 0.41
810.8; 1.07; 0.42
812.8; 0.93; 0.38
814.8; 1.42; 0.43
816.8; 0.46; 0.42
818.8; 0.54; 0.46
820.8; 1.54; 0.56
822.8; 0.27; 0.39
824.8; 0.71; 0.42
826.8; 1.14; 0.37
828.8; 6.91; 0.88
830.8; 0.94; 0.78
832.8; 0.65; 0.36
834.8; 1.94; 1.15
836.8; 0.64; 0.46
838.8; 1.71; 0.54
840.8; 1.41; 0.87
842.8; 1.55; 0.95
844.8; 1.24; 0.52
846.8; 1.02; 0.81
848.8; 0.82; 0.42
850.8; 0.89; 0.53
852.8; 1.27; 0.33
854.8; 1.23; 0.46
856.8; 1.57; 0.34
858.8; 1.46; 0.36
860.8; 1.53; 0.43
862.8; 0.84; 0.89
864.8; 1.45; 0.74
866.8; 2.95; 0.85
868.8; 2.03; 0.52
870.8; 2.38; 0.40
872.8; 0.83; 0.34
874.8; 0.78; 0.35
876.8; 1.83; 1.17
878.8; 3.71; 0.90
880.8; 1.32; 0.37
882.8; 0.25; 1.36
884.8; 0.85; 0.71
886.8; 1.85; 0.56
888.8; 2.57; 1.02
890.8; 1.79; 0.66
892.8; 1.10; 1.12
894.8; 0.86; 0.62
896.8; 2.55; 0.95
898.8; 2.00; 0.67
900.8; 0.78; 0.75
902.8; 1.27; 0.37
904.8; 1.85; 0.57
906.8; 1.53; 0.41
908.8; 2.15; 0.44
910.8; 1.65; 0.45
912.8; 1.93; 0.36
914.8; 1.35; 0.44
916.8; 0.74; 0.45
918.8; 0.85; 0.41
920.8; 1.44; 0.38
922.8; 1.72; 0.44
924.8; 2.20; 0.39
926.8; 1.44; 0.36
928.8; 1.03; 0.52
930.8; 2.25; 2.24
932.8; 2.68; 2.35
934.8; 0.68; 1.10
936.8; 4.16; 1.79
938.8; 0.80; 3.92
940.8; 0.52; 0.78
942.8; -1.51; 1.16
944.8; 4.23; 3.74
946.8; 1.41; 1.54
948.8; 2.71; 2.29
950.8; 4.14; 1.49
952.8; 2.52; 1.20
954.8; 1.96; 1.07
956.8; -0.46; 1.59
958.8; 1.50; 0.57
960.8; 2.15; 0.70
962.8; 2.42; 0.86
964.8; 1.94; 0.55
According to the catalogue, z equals 1.22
